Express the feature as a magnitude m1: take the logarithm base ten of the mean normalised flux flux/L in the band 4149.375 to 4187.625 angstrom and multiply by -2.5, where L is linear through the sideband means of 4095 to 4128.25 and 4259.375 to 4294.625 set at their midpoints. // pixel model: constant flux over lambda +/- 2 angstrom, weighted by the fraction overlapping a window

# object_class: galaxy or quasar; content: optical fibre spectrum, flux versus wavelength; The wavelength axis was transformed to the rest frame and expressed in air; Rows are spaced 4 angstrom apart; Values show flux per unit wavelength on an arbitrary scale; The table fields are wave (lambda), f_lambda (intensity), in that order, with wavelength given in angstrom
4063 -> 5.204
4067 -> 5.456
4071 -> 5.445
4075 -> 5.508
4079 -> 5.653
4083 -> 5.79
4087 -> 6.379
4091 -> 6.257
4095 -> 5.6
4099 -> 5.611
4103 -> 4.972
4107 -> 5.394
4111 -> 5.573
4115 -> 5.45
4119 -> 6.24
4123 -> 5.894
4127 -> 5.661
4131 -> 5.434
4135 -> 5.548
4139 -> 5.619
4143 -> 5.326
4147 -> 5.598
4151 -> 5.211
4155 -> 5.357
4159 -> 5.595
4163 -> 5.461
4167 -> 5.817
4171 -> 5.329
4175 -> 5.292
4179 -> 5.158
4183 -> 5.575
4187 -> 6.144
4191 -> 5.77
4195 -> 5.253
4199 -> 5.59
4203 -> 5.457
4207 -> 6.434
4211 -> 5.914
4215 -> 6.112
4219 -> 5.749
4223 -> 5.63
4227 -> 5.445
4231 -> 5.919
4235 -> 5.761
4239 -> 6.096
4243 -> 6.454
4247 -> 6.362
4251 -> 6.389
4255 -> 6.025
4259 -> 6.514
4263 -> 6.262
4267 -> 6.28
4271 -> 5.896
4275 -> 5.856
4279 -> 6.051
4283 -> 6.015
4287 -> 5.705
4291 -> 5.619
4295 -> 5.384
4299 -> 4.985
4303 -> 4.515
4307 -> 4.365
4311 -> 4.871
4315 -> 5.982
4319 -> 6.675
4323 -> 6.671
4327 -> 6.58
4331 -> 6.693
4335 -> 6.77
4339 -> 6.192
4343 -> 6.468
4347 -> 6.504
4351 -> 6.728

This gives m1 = 0.05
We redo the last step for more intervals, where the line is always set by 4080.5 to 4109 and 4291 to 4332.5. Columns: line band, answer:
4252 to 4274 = -0.10 mag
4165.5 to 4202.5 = 0.03 mag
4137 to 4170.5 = 0.04 mag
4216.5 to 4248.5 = -0.05 mag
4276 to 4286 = -0.06 mag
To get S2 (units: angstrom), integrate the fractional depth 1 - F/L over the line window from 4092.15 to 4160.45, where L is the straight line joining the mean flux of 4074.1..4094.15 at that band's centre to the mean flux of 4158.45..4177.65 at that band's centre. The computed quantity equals 1.87 angstrom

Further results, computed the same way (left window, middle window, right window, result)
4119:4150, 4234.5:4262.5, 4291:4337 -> -2.7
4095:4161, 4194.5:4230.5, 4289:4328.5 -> -1.4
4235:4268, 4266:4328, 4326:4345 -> 7.0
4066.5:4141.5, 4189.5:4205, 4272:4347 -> 0.7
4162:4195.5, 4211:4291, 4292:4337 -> -4.9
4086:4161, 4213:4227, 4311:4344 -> 0.5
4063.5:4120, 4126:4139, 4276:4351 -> 0.3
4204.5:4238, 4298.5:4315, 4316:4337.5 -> 4.3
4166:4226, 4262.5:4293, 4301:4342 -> -0.5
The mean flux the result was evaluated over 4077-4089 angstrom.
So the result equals 5.94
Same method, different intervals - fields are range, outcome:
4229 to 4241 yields 5.93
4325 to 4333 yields 6.64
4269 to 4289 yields 5.9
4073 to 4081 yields 5.58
